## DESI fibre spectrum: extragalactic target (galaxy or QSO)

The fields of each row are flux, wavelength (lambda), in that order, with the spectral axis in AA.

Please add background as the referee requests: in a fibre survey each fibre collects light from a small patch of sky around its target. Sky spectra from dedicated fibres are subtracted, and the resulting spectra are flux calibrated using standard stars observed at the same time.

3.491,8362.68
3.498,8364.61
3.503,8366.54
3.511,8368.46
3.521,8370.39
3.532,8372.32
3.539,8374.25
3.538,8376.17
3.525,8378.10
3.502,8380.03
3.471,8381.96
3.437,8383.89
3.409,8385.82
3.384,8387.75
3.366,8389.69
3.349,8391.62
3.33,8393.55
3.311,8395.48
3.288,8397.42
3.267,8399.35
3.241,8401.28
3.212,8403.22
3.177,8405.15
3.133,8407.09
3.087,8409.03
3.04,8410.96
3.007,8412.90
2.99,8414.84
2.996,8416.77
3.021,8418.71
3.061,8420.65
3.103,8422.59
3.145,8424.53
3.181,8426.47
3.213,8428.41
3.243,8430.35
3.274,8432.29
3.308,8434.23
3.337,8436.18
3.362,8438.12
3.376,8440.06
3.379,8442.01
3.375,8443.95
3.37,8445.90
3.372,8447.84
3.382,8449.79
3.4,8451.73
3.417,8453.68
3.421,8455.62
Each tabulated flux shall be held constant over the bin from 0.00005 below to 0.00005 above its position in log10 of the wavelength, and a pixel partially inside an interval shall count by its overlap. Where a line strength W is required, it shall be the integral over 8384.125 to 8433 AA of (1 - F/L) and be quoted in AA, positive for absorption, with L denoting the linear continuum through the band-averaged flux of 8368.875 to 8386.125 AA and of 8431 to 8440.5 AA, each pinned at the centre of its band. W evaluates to 3.0 AA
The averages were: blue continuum 3.5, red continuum 3.33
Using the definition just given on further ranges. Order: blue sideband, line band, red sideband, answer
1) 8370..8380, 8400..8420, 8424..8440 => 1.6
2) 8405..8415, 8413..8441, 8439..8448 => 0.4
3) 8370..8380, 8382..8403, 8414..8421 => -0.1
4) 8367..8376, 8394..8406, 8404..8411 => -0.2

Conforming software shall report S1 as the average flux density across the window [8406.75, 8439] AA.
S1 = 3.15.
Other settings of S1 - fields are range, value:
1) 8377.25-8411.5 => 3.31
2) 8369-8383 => 3.52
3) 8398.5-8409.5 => 3.19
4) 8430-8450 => 3.34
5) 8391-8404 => 3.29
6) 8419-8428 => 3.12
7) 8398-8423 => 3.11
